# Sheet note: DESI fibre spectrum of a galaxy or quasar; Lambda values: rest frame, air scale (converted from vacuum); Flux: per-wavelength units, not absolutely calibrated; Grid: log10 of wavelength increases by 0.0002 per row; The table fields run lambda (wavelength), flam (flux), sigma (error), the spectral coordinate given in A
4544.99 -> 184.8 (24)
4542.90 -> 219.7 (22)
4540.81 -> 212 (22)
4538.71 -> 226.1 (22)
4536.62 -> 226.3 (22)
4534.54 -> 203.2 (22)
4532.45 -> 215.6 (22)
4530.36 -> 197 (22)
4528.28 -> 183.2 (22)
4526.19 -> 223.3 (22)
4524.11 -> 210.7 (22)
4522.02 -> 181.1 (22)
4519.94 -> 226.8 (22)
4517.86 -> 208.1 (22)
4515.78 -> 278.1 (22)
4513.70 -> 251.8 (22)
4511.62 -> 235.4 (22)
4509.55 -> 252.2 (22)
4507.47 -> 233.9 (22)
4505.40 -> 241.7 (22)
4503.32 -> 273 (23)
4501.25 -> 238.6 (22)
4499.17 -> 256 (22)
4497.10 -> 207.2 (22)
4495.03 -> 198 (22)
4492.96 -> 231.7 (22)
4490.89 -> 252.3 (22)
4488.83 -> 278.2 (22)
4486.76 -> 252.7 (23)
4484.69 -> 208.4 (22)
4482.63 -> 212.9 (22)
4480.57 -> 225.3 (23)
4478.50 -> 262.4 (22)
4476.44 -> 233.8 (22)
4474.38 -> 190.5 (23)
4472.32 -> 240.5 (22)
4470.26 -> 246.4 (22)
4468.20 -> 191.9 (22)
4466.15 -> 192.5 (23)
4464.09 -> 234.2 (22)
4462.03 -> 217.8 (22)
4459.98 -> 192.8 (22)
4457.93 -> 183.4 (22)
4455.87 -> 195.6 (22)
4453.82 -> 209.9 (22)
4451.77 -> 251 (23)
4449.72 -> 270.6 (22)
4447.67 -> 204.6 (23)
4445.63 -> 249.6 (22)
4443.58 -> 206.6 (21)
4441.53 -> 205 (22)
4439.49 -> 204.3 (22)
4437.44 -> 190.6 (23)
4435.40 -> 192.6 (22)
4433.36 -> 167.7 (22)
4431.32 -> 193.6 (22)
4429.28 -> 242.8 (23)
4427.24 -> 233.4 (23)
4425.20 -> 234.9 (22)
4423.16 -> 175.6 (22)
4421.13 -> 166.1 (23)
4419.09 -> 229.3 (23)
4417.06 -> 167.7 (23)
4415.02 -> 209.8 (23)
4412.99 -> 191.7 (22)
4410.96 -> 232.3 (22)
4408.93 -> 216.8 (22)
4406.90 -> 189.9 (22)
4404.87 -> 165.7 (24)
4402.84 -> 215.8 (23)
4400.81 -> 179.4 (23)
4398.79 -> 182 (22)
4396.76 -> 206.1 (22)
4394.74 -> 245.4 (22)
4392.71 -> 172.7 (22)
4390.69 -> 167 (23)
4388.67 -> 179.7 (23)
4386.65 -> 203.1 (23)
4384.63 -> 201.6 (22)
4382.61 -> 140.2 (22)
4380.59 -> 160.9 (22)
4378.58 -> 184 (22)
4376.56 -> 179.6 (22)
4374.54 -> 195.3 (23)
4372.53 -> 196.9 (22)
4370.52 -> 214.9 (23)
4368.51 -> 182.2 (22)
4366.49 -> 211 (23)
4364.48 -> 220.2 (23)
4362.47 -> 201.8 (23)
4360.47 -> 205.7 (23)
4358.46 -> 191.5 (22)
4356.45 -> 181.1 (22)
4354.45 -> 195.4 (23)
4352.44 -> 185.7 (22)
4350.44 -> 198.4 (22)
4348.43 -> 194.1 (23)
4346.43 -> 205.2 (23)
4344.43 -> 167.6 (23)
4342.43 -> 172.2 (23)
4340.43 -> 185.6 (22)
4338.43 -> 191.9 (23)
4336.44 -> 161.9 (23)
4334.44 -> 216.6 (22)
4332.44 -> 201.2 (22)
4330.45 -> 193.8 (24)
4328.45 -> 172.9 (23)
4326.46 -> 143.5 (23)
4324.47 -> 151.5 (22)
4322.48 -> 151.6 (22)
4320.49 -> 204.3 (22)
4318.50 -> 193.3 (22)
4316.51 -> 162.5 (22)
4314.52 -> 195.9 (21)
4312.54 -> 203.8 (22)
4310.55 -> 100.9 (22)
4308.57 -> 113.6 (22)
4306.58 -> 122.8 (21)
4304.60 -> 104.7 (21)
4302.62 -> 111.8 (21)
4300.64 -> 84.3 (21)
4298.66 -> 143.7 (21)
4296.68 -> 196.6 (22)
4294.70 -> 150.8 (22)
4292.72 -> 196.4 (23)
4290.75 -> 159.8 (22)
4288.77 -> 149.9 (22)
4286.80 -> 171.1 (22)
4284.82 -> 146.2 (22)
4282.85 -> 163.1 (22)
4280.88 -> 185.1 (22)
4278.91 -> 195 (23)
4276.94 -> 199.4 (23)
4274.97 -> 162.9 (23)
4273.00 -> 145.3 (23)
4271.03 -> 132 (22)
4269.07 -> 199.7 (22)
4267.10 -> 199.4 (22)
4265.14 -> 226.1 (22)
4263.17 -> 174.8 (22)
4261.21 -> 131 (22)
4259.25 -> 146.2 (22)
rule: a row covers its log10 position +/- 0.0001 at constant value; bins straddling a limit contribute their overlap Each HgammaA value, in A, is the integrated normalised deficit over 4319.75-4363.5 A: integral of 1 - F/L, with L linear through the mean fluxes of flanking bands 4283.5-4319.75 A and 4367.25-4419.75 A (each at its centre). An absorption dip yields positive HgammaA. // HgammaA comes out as -4.1 A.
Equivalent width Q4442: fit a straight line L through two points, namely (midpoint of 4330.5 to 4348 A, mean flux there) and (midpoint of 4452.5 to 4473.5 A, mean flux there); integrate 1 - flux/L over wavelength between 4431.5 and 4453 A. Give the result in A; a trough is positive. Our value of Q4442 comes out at -0.6 A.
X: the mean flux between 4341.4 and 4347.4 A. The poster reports 182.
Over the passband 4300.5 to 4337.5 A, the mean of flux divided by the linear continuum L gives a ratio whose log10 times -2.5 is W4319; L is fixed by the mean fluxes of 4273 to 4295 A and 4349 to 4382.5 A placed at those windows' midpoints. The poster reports 0.13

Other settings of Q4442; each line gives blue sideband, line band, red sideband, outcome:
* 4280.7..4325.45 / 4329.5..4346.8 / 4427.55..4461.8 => -2.01 A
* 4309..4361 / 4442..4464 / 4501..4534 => -0.79 A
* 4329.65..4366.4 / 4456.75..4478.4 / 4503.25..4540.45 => 0.03 A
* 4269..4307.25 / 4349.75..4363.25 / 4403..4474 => -1.09 A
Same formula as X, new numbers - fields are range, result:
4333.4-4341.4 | 189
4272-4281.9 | 177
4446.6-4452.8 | 242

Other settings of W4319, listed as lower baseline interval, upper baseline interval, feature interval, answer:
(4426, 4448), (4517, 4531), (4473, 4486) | -0.085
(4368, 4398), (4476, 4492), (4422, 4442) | 0.053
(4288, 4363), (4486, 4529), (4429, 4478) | 0.011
